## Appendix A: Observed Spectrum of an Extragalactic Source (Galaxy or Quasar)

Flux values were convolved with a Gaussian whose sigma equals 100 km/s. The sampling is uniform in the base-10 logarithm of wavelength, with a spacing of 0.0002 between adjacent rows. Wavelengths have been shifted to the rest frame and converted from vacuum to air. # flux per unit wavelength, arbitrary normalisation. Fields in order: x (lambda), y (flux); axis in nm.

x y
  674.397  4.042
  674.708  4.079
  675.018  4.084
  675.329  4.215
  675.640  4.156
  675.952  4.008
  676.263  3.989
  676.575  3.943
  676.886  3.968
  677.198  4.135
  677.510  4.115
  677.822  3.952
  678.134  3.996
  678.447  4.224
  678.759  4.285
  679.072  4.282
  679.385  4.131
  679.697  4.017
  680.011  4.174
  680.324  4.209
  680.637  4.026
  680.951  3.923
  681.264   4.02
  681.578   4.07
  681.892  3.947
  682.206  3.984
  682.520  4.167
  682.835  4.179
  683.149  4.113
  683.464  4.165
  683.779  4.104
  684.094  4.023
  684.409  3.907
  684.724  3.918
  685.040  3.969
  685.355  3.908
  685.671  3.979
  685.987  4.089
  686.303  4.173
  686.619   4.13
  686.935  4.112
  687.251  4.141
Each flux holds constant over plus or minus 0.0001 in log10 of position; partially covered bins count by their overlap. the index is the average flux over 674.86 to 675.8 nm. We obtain 4.15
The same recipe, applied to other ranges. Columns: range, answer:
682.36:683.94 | 4.14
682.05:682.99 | 4.11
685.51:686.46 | 4.08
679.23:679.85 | 4.08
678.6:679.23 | 4.28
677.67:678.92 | 4.11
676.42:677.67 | 4.04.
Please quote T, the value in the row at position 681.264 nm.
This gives 4.02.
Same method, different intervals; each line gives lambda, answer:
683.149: 4.113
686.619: 4.13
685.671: 3.979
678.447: 4.224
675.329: 4.215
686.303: 4.173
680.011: 4.174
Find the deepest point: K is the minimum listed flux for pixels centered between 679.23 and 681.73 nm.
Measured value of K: 3.923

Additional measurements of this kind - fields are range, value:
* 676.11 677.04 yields 3.943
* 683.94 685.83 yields 3.907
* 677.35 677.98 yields 3.952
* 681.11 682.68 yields 3.947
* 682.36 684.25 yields 4.023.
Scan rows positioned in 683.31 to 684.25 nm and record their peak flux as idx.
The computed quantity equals 4.165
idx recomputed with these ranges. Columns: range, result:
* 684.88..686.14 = 4.089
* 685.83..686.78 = 4.173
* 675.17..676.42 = 4.215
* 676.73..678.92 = 4.285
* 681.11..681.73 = 4.07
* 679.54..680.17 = 4.174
